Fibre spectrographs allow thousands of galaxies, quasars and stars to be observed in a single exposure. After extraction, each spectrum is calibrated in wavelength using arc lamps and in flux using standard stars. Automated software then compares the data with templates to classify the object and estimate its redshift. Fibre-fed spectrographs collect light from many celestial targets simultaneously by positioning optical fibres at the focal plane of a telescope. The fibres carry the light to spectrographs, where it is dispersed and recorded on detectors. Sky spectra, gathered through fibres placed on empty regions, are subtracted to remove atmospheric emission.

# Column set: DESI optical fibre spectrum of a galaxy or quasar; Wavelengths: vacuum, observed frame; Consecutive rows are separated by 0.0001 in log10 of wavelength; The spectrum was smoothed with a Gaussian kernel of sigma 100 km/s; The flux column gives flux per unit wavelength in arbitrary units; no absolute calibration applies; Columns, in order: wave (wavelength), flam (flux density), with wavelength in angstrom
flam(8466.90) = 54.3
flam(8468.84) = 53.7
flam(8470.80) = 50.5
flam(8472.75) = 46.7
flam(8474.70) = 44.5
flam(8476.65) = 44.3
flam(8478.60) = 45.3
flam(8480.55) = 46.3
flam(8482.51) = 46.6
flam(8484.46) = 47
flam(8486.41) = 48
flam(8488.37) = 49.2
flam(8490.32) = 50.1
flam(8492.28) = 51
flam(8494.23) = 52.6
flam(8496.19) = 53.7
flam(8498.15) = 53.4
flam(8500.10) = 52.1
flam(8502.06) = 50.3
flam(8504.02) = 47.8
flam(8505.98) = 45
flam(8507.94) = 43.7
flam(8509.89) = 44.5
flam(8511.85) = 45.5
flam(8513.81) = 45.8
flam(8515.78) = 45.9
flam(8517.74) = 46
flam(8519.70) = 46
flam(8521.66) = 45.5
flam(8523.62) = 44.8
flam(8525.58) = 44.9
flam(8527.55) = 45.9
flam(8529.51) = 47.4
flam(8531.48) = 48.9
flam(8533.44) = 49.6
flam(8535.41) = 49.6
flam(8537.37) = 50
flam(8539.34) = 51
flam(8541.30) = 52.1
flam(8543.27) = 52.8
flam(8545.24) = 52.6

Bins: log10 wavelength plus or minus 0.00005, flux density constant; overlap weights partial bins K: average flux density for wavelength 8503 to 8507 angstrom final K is 46.4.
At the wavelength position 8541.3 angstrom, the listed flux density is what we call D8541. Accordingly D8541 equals 52.1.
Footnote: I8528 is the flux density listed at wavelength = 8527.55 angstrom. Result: 45.9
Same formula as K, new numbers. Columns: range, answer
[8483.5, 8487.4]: 47.5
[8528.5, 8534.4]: 48.6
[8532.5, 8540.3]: 50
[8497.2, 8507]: 49.7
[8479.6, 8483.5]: 46.4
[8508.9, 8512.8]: 45.1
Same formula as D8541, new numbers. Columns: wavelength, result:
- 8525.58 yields 44.9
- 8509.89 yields 44.5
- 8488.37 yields 49.2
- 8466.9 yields 54.3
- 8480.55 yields 46.3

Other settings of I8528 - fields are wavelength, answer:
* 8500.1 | 52.1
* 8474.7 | 44.5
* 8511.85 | 45.5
